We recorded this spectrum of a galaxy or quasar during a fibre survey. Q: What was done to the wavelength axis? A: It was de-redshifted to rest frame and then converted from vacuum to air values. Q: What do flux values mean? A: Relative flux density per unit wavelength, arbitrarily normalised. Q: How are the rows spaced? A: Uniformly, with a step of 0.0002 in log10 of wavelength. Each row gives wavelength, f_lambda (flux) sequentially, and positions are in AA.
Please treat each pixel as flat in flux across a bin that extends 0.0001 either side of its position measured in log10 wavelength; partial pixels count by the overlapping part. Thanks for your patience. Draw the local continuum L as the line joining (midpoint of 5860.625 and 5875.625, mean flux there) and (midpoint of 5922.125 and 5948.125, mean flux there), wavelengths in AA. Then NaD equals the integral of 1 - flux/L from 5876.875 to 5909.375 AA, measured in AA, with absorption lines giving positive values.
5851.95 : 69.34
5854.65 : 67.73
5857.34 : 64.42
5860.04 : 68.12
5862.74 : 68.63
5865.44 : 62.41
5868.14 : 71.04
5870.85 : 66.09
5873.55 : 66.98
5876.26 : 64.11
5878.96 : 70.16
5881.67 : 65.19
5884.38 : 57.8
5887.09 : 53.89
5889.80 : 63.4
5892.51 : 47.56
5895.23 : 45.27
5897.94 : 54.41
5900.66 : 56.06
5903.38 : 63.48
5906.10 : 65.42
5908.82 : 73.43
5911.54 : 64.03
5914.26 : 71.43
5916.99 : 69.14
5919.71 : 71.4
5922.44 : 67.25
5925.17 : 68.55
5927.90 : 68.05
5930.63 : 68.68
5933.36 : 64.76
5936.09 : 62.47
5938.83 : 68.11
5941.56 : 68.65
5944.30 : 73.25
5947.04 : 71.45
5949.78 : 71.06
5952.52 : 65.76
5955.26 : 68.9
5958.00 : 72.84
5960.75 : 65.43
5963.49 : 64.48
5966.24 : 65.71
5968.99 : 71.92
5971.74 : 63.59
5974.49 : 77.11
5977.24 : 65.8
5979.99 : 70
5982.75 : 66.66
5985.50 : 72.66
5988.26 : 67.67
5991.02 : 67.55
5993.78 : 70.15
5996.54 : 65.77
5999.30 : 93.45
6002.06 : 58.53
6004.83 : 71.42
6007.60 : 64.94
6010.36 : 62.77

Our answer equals 3.8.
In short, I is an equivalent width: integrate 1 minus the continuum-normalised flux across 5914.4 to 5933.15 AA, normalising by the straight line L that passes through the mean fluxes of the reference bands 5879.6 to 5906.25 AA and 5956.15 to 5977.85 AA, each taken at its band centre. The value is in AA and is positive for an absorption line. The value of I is -2.09 AA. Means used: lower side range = 57.2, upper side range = 68.5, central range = 68.7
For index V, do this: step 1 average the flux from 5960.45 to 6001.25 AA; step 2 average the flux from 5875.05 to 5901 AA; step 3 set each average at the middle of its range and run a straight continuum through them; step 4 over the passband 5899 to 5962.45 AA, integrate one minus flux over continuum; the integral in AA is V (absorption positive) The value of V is -4.4 AA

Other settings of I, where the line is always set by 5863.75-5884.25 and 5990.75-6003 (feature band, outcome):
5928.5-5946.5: 0.3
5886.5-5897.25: 2.3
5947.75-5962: 0.2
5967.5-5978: 0.1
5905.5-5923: -0.3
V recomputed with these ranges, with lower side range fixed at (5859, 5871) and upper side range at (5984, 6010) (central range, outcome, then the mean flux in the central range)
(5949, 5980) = 0.38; 68.5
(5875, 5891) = 1.25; 62.4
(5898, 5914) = 0.94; 64.1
